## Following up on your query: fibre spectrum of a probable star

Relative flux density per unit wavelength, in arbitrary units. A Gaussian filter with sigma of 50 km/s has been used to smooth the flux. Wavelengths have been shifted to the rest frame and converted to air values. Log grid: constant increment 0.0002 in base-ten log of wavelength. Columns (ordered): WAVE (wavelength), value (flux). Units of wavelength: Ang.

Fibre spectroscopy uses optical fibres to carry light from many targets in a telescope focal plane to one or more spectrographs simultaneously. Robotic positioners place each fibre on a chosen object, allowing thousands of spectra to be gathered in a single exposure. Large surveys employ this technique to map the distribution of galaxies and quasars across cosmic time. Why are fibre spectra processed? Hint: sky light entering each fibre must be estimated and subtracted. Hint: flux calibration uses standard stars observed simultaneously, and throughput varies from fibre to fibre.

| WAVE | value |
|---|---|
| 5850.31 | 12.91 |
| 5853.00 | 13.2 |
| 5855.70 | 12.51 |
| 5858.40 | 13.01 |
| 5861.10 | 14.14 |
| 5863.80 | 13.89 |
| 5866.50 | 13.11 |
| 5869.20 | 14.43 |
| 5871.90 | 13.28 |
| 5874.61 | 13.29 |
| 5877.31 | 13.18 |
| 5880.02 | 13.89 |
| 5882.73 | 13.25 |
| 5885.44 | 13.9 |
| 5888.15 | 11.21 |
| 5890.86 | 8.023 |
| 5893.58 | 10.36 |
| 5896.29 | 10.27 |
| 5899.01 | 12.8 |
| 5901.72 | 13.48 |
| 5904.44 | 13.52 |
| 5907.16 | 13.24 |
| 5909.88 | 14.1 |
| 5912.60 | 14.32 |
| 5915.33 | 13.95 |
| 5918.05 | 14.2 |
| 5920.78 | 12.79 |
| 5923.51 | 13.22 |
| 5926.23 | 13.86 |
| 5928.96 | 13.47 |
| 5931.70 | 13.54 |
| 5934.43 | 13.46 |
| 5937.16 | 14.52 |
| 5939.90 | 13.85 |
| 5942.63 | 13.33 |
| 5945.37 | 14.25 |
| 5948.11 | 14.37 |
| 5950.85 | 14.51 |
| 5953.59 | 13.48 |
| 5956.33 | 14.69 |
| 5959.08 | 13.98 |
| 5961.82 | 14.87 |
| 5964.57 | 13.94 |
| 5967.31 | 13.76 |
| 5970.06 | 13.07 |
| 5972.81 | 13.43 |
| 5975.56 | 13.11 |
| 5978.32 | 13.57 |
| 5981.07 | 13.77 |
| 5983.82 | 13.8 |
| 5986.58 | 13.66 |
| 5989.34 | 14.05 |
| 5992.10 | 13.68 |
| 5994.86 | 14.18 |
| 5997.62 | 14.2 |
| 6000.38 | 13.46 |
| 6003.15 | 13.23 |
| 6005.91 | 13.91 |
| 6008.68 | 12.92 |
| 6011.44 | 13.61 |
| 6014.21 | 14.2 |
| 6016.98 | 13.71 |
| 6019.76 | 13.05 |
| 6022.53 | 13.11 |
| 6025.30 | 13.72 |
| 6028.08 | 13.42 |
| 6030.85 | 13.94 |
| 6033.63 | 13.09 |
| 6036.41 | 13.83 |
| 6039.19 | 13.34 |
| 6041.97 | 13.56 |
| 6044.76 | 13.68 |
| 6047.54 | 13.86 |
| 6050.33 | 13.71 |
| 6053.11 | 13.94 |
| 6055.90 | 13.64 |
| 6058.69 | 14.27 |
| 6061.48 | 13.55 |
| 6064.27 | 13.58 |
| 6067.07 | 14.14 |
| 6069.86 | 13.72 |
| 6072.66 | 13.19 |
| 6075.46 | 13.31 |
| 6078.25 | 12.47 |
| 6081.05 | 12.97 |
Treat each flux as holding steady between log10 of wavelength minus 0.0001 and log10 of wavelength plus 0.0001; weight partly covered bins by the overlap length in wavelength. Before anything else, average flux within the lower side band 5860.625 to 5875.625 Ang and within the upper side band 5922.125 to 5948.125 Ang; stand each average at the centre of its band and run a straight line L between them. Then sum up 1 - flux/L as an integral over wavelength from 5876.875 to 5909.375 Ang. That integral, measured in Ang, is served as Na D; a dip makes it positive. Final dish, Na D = 3.37 Ang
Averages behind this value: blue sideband 13.7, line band 12.3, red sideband 13.8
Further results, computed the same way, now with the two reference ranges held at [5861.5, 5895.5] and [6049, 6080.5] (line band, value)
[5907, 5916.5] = -0.87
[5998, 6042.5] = -0.55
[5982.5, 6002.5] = -0.94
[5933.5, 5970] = -2.90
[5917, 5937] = -1.03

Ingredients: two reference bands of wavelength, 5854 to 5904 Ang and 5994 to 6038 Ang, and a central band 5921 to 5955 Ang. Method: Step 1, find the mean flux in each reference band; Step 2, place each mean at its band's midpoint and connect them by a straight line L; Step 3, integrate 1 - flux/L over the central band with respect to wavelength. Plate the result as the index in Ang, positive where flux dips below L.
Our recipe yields -1.9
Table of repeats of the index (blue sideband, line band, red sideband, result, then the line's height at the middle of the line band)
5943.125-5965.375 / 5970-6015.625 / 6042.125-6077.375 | 1.23 Ang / 14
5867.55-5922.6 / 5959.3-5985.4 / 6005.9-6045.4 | -0.90 Ang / 13.3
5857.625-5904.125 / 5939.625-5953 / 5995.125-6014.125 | -0.86 Ang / 13.2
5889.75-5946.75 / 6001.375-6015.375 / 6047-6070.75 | 0.00 Ang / 13.6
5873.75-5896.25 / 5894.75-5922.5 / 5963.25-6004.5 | -1.89 Ang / 12.4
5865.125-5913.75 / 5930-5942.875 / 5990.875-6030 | -0.67 Ang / 13.1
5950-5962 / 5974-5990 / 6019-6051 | 0.42 Ang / 14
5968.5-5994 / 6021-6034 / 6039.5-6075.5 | 0.17 Ang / 13.7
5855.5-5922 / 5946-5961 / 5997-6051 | -1.10 Ang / 13.3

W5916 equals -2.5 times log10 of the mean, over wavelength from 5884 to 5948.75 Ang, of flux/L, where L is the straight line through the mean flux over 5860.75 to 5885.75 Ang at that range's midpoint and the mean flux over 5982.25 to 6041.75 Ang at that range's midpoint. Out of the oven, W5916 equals 0.04 mag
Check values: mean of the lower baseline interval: 13.6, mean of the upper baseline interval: 13.6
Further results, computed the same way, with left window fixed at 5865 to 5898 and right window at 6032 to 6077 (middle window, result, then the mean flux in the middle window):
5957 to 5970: -0.088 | 14.1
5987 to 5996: -0.060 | 13.9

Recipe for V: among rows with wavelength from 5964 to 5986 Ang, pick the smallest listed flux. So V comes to 13.07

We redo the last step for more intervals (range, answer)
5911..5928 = 12.79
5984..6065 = 12.92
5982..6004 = 13.23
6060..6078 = 13.19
